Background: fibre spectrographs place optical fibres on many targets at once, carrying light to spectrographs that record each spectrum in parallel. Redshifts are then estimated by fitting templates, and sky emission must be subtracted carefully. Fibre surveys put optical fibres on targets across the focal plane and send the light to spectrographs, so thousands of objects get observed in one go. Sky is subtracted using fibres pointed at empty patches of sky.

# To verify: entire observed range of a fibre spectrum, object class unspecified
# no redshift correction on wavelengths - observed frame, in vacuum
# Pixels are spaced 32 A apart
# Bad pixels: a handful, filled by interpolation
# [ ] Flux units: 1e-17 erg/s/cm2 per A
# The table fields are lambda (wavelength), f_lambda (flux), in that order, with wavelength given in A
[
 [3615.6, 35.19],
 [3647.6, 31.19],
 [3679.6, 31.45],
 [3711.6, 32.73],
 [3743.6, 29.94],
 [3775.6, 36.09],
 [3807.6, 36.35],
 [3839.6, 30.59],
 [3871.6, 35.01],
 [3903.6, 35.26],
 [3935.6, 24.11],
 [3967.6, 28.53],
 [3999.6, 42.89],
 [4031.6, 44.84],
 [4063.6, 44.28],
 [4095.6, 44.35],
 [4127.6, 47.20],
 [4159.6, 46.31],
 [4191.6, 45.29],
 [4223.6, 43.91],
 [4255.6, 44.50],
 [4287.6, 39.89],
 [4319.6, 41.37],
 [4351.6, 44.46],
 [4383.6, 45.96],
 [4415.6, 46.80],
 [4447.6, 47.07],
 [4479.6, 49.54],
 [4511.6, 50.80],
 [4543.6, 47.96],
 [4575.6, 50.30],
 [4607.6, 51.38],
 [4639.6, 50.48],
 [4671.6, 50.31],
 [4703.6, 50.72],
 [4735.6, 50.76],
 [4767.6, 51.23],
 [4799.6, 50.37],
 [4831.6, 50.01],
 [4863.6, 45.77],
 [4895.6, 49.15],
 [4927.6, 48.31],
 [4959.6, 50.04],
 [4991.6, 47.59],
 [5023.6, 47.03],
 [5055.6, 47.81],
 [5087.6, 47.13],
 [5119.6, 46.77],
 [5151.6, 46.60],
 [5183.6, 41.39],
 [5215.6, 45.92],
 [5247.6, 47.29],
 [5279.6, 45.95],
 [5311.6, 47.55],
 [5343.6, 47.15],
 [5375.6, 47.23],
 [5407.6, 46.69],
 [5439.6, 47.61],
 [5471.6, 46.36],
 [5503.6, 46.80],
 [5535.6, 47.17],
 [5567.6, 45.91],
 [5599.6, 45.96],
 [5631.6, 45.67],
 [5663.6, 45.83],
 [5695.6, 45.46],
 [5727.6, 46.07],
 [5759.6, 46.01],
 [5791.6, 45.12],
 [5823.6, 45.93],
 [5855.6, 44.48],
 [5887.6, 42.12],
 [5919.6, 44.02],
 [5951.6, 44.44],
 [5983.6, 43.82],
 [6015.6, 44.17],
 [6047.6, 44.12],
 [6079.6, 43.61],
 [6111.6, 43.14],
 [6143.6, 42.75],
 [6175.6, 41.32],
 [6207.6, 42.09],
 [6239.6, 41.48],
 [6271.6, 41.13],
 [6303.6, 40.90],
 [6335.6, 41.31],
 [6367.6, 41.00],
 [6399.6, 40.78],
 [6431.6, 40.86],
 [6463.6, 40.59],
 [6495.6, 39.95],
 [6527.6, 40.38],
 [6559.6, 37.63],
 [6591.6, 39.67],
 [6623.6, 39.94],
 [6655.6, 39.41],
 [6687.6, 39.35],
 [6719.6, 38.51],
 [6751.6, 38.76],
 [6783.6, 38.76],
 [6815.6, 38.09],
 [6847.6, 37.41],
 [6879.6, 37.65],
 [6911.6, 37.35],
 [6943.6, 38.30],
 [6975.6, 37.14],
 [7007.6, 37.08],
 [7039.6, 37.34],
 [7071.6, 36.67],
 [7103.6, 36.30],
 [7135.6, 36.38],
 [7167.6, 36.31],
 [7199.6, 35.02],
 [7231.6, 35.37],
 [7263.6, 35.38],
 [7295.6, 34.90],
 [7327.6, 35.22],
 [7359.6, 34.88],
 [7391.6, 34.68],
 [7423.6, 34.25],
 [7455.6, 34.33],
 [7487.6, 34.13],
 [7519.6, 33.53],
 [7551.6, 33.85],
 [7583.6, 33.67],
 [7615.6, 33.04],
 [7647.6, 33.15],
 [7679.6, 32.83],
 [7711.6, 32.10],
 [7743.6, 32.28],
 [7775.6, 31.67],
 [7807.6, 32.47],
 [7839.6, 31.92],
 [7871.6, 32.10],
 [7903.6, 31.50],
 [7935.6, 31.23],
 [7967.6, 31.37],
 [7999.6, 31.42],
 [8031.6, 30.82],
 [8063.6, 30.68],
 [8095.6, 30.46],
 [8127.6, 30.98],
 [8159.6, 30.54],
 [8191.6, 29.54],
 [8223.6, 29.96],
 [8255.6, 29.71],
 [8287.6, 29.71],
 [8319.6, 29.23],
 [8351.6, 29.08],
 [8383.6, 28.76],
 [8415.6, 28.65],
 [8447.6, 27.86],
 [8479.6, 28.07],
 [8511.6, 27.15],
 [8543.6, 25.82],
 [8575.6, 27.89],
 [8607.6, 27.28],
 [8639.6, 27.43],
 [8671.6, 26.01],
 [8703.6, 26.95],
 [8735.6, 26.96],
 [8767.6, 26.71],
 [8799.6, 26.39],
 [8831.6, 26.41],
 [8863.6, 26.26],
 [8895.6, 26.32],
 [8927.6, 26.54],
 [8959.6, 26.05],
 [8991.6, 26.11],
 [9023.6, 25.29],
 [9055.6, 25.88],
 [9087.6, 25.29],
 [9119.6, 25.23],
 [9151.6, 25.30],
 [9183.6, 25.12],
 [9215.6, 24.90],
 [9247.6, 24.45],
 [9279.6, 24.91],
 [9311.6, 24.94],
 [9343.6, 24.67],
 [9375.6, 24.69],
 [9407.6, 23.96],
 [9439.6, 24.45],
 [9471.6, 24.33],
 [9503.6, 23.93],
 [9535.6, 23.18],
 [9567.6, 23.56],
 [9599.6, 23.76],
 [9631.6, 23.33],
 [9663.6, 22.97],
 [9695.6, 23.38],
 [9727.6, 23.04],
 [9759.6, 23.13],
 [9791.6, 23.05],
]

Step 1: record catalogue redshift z 0.00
